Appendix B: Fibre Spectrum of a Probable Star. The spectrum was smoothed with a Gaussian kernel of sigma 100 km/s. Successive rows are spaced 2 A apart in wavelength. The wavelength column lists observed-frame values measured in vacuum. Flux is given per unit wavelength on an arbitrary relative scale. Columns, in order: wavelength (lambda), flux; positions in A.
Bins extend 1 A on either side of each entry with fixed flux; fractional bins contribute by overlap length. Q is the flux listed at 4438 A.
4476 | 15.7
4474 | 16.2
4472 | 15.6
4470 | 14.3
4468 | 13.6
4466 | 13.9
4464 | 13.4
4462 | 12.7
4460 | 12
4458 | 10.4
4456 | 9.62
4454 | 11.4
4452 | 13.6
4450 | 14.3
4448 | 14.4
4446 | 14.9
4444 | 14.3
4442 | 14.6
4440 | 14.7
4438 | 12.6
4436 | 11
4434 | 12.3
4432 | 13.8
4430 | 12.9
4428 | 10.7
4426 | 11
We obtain 12.6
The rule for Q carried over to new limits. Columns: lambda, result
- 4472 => 15.6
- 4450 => 14.3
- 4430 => 12.9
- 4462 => 12.7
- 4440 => 14.7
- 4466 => 13.9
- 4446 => 14.9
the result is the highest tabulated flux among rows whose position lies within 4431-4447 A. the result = 14.9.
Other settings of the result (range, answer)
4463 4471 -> 14.3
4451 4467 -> 13.9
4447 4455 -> 14.4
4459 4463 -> 12.7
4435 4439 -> 12.6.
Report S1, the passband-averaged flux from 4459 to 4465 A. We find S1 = 12.7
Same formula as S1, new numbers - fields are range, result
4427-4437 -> 12.1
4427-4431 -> 11.8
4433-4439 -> 12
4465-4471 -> 13.9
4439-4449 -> 14.6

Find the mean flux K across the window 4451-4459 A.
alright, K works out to 11.3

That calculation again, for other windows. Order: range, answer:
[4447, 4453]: 14.1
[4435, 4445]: 13.4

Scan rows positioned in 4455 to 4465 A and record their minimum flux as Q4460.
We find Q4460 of 9.62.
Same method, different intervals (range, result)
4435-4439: 11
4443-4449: 14.3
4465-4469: 13.6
